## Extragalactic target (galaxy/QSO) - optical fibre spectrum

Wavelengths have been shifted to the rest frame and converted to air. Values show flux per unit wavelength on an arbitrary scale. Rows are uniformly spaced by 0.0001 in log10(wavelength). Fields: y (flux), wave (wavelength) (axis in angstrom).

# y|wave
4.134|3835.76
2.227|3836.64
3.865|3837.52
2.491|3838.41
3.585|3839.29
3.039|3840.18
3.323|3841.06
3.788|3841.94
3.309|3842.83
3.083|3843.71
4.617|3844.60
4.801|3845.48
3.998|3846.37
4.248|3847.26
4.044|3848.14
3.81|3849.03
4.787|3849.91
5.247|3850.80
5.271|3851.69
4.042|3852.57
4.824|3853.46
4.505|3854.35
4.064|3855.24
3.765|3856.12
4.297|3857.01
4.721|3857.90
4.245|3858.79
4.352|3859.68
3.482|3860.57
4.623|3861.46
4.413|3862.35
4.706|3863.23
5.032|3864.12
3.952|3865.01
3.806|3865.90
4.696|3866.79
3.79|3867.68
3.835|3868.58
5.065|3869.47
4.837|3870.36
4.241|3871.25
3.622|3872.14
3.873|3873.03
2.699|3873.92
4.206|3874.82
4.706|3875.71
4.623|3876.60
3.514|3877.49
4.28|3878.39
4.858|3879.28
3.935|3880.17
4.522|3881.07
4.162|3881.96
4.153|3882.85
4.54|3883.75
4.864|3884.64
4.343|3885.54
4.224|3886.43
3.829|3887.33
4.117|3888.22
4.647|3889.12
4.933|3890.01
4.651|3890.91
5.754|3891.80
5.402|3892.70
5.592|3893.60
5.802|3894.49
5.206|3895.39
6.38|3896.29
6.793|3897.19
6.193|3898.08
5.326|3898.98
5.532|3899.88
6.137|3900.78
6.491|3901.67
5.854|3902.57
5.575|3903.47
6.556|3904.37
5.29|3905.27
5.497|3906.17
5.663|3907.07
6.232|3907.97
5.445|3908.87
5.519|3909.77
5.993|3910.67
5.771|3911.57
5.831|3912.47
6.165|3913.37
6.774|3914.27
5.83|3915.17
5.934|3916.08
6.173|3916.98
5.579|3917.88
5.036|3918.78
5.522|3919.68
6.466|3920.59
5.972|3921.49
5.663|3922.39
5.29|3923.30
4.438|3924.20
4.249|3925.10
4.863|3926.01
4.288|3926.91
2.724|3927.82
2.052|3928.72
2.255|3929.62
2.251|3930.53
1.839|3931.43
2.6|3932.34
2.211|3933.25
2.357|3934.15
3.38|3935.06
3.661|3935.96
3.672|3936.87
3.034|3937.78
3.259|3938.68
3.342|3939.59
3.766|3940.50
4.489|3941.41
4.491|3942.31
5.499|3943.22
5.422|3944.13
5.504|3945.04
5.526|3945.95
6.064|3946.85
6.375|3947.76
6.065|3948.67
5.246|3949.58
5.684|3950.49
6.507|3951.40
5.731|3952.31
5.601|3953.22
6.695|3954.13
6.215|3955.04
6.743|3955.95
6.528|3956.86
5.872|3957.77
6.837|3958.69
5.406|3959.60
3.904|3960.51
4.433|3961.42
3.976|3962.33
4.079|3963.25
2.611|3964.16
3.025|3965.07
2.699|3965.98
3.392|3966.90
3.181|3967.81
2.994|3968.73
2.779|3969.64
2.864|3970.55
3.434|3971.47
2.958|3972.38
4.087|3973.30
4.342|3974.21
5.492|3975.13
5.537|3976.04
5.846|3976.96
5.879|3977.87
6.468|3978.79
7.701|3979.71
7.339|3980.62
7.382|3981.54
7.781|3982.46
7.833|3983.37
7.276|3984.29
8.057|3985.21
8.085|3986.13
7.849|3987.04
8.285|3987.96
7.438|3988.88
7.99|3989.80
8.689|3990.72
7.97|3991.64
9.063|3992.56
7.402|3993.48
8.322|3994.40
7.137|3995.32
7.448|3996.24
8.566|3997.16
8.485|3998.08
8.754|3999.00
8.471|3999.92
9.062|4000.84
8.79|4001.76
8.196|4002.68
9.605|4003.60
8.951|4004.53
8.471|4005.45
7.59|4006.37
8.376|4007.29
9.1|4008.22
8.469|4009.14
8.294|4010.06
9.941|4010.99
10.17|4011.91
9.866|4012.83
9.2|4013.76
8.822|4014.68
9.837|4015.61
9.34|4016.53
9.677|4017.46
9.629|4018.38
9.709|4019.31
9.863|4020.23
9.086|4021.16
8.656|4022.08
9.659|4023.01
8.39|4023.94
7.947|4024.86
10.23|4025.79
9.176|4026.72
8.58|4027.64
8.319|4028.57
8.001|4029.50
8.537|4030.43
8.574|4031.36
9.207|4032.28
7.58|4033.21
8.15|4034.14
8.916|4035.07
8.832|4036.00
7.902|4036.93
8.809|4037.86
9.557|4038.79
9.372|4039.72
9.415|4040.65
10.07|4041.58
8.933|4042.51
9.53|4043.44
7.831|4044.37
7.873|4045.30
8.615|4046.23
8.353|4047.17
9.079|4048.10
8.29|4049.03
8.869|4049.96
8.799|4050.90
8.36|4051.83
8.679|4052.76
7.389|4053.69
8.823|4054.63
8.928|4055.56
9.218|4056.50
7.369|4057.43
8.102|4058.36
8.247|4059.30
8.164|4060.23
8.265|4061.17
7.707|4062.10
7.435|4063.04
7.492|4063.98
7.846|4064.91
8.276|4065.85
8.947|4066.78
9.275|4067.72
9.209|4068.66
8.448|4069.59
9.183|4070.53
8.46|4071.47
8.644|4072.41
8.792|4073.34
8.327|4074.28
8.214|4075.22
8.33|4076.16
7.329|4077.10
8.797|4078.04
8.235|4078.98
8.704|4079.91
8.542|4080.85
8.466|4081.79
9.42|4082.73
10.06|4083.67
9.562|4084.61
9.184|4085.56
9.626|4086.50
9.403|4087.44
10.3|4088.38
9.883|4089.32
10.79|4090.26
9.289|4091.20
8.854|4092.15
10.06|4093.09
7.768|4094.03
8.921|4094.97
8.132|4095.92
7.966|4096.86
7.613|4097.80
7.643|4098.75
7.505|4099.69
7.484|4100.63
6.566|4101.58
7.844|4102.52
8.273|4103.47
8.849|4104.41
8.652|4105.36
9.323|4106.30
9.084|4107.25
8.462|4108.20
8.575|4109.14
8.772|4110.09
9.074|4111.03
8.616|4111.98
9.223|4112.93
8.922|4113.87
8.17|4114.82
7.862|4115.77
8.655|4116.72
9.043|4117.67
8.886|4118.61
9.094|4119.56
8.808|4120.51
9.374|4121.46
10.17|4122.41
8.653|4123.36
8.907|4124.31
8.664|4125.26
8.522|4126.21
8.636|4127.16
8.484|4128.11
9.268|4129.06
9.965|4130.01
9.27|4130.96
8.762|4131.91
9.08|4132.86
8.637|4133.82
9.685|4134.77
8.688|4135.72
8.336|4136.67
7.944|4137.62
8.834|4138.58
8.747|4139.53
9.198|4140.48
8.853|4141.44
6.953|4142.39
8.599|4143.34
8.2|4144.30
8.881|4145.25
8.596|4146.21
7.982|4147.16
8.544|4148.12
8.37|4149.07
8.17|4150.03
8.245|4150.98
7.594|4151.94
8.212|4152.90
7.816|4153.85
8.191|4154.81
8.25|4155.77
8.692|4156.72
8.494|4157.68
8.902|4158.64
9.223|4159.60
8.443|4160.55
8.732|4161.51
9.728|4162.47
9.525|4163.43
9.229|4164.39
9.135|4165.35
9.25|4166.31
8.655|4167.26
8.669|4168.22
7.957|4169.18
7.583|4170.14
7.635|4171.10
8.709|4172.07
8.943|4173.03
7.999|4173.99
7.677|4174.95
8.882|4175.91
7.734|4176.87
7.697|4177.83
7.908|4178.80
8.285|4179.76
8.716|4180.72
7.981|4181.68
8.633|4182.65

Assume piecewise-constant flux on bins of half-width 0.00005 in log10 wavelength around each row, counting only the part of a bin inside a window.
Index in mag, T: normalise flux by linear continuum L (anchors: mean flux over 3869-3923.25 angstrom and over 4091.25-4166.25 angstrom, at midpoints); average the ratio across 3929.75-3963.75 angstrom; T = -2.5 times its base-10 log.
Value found 0.26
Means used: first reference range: 5.21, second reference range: 8.62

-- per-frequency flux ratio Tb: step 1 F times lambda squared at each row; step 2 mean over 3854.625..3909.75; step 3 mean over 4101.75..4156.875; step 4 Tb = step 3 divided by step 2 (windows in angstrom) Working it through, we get 2.0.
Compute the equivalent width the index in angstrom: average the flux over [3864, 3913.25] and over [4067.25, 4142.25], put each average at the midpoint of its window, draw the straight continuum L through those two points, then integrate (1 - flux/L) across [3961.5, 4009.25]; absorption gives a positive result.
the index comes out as 0.8 angstrom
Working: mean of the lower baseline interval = 4.96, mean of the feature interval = 6.62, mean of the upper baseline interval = 8.77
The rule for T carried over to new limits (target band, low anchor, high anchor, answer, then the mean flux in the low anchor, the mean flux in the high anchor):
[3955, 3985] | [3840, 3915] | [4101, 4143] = 0.23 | 4.76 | 8.73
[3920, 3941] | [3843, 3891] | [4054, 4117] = 0.45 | 4.3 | 8.6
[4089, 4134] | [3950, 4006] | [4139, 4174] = -0.10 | 6.37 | 8.52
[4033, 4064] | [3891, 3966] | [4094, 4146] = -0.17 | 5.04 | 8.61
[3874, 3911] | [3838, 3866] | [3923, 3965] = -0.19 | 4.14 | 4.49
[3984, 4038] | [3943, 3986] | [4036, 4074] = -0.23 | 5.36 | 8.57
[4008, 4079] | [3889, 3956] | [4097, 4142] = -0.20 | 5.09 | 8.67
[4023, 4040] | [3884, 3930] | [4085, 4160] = -0.20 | 5.31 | 8.68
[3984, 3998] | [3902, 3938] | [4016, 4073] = -0.14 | 4.75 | 8.69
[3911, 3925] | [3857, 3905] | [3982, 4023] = 0.04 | 4.75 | 8.64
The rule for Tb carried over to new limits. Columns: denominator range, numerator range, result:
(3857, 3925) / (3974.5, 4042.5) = 1.78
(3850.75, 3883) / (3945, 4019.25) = 1.70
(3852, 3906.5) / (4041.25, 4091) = 2.02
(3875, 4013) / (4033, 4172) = 1.64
